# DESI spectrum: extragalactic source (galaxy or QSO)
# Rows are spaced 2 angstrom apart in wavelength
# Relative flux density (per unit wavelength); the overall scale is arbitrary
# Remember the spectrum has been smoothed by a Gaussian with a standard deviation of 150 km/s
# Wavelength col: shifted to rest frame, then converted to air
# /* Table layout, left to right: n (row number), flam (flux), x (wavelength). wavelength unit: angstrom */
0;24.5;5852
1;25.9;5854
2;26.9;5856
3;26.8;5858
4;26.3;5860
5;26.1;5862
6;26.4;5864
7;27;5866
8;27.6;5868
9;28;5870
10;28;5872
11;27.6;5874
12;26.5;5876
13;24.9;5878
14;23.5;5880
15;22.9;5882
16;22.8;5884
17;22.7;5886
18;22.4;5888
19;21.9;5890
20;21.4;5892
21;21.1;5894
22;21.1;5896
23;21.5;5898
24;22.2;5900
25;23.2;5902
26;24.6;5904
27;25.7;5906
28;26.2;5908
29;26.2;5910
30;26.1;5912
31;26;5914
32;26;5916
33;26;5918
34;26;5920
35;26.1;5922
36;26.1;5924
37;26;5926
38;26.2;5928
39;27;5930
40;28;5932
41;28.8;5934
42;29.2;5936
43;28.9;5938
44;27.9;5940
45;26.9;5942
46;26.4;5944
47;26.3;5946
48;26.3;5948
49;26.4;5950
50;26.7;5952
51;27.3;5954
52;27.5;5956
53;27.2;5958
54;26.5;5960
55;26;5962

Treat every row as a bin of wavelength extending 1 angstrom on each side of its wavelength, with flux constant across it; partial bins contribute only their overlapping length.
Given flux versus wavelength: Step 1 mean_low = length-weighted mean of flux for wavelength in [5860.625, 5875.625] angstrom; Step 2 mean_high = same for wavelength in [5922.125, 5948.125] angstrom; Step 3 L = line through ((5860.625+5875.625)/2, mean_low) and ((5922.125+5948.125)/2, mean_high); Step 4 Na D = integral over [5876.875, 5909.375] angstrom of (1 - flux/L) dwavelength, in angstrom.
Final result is 5.0 angstrom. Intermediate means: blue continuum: 27.2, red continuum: 27.2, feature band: 23.1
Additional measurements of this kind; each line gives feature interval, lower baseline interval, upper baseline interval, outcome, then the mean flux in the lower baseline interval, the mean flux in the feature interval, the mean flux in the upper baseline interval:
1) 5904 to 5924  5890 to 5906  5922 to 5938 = -0.9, 22.4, 26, 27.4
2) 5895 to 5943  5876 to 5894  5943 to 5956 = -1.9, 22.9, 25.9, 26.6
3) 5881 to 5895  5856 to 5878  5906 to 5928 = 2.3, 26.9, 22.2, 26.1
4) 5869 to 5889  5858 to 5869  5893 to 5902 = -0.4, 26.7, 24.9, 21.7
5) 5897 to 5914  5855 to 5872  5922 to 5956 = 1.6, 27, 24.6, 27.1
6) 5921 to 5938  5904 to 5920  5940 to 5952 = -0.6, 25.9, 27.3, 26.6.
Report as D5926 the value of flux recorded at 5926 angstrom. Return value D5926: 26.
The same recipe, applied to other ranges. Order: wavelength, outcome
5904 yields 24.6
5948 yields 26.3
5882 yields 22.9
